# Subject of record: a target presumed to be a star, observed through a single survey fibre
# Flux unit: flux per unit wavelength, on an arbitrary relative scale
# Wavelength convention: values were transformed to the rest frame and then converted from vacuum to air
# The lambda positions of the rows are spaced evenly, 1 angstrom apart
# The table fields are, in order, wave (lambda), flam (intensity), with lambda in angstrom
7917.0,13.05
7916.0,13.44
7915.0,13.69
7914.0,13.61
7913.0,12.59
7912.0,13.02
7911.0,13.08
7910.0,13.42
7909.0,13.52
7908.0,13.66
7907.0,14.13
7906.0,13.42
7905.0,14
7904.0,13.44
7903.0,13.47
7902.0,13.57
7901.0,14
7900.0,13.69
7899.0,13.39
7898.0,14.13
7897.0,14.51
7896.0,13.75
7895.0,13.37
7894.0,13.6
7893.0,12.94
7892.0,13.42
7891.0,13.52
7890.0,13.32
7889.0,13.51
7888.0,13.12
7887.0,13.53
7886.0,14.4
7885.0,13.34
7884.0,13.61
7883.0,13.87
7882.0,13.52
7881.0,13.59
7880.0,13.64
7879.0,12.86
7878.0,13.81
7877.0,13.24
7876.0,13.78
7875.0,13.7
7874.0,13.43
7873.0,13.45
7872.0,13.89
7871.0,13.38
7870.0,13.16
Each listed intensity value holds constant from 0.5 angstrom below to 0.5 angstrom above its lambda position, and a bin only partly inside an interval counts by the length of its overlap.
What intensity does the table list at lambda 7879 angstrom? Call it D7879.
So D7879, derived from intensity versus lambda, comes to 12.86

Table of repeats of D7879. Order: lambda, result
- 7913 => 12.59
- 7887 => 13.53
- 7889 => 13.51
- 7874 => 13.43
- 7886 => 14.4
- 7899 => 13.39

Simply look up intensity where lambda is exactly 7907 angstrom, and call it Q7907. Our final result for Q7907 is 14.13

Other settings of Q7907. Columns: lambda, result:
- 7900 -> 13.69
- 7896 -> 13.75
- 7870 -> 13.16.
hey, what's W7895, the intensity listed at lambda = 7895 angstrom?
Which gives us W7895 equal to 13.37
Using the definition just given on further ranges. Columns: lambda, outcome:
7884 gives 13.61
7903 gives 13.47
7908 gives 13.66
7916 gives 13.44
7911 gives 13.08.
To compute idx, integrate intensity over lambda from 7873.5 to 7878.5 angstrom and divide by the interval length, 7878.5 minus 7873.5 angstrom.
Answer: 13.6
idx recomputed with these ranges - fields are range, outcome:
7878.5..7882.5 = 13.4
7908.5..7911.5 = 13.3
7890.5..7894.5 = 13.4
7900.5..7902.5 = 13.8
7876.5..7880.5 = 13.4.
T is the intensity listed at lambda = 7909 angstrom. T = 13.52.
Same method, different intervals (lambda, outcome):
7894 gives 13.6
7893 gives 12.94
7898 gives 14.13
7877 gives 13.24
